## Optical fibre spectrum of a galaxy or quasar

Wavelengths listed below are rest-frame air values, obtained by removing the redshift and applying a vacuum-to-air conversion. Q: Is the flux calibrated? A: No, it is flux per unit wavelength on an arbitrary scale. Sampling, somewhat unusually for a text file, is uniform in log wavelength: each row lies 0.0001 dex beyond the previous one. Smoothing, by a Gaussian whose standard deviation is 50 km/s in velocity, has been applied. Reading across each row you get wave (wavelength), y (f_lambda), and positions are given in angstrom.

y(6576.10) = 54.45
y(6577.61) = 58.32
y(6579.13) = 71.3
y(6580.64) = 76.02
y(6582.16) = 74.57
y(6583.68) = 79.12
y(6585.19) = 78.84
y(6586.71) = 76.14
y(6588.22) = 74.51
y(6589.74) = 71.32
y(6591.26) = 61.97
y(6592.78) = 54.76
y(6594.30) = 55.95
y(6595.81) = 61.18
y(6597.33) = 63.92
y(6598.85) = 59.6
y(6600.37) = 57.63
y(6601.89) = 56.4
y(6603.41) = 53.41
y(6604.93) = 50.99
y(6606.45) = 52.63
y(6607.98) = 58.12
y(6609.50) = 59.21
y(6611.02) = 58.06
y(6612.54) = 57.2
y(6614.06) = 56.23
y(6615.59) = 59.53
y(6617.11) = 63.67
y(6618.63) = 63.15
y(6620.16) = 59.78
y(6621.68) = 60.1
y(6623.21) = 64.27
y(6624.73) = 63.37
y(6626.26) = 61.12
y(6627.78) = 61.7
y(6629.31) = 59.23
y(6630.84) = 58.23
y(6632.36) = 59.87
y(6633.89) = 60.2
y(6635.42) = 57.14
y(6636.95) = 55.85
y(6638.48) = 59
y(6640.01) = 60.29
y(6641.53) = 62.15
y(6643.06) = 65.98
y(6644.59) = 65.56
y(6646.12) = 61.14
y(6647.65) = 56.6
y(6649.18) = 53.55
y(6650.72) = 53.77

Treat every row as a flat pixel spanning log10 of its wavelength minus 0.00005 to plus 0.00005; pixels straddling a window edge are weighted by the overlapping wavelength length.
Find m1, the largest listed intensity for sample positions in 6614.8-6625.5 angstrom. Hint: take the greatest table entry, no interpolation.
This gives 64.27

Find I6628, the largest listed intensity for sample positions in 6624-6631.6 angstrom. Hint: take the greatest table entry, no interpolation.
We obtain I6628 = 63.37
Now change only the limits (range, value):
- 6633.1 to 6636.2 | 60.2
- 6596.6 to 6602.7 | 63.92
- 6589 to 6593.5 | 71.32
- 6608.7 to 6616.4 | 59.53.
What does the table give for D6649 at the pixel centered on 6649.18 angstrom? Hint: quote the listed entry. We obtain 53.55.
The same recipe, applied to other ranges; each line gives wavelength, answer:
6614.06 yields 56.23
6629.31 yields 59.23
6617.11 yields 63.67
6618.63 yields 63.15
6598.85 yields 59.6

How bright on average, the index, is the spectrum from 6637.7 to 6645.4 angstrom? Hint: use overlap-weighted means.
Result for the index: 62.6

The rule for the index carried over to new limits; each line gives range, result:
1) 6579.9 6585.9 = 77.1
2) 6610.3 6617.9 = 59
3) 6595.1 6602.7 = 59.7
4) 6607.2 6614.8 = 57.8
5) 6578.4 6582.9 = 74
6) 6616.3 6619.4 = 63.4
